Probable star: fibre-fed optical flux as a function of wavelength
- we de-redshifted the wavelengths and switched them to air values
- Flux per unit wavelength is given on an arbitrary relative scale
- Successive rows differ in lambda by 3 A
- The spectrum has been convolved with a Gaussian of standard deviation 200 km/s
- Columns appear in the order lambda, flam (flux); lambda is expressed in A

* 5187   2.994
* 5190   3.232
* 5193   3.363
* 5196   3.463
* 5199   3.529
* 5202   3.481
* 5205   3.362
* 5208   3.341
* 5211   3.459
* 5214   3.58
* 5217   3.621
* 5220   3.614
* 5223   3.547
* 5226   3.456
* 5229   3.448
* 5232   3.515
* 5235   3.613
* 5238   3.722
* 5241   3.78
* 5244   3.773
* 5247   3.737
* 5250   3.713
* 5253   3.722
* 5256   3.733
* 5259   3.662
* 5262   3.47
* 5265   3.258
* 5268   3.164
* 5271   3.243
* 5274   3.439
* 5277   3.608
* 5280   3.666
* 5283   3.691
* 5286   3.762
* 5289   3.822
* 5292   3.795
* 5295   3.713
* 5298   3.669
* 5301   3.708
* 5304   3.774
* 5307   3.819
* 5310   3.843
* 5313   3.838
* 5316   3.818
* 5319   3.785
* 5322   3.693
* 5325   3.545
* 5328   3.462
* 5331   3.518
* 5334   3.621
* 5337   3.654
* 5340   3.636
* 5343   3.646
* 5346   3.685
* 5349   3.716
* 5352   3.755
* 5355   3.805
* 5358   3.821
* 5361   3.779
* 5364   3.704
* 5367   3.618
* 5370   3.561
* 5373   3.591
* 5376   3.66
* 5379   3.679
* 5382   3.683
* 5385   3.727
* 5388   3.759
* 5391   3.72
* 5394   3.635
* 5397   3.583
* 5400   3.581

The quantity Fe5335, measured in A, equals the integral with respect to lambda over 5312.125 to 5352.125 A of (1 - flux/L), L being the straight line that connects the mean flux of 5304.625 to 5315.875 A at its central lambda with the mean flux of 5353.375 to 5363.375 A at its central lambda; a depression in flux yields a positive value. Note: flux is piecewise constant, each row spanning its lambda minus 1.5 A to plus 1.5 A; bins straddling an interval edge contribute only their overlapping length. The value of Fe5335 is 1.5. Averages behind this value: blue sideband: 3.83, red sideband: 3.79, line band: 3.66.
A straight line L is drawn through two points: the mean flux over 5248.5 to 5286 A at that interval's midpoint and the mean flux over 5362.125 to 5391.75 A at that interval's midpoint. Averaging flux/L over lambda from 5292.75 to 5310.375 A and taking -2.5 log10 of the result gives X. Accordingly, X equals -0.05 mag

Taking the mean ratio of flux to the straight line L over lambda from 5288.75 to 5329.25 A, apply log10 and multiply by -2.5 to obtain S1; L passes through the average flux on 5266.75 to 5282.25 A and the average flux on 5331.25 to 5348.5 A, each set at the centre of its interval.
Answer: -0.056 mag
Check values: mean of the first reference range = 3.44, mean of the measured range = 3.73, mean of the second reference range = 3.64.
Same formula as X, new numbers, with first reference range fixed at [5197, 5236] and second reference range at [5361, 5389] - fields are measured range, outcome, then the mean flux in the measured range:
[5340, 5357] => -0.02 mag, 3.72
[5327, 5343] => 0.01 mag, 3.59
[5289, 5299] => -0.05 mag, 3.74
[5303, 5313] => -0.06 mag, 3.82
